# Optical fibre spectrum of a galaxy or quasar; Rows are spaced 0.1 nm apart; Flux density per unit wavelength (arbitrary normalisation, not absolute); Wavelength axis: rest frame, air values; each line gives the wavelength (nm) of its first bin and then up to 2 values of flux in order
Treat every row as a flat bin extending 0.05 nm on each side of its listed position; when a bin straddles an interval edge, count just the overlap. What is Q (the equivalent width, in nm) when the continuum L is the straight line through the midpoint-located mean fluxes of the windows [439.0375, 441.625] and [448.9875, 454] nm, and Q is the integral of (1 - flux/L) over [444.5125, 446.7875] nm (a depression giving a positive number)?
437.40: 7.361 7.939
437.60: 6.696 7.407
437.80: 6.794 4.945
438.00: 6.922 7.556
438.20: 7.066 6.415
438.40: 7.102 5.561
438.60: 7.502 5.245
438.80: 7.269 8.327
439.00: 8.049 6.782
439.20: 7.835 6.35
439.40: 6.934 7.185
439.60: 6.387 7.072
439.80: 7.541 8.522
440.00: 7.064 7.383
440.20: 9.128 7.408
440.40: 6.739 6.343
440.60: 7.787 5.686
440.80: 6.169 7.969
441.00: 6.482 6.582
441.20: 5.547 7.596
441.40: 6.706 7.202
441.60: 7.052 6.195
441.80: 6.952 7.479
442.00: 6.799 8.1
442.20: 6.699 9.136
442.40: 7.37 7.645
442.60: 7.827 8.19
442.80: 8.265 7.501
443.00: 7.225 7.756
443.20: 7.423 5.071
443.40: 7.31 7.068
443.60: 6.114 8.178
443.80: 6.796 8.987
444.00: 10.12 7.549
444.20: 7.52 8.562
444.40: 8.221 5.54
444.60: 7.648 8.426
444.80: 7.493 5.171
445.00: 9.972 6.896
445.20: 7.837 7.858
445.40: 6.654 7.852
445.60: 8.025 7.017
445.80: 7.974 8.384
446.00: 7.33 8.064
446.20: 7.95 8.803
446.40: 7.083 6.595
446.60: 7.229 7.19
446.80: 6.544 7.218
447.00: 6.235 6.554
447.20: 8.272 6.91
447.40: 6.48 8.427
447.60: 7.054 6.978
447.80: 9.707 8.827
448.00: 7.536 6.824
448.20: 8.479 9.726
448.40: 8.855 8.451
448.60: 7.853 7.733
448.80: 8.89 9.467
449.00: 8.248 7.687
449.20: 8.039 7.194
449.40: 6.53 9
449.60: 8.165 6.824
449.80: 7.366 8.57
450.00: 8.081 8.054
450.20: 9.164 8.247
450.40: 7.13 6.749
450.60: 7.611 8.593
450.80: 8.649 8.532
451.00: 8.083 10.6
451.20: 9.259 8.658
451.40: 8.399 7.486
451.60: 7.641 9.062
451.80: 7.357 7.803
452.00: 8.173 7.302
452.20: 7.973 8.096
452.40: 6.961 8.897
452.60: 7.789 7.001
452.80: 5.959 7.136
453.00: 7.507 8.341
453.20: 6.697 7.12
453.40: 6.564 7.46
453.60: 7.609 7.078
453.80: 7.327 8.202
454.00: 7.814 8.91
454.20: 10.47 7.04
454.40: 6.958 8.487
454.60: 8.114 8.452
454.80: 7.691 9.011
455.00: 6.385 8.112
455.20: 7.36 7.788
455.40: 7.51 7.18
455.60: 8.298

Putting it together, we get -0.04 nm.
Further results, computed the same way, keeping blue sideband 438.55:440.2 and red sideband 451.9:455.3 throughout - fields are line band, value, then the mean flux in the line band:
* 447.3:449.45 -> -0.14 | 8.02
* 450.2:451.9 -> -0.14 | 8.27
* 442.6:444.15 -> -0.04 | 7.58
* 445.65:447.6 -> 0.03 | 7.37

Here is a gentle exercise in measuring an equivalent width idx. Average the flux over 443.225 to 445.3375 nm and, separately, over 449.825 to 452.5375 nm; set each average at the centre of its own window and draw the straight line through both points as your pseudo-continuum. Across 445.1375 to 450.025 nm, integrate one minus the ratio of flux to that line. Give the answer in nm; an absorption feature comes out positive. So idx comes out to 0.05 nm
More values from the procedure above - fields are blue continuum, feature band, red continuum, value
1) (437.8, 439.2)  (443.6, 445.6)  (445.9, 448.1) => -0.11 nm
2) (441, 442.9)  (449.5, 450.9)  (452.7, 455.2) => -0.08 nm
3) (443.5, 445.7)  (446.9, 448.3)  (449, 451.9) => 0.05 nm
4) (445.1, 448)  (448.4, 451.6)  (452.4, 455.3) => -0.24 nm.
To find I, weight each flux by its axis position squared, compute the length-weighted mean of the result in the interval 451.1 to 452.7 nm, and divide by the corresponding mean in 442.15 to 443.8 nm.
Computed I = 1.14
